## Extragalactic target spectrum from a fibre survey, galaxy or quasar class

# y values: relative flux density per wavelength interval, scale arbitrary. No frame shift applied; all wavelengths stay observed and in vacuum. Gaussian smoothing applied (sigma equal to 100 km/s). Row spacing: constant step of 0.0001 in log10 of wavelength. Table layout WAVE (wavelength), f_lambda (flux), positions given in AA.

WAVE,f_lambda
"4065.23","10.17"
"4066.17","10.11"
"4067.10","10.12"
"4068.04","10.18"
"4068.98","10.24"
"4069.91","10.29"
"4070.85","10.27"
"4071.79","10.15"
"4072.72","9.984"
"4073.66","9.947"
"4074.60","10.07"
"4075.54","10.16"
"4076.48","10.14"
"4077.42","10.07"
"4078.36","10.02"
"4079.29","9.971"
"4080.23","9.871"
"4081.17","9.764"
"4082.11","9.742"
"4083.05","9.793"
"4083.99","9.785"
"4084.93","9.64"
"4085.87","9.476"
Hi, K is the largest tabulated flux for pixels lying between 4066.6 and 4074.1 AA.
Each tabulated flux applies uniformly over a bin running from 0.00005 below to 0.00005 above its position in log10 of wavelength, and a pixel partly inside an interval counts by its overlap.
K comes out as 10.29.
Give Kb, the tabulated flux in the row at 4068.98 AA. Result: 10.24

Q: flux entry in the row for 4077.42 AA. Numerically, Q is 10.07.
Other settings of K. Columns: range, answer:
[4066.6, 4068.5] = 10.18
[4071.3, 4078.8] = 10.16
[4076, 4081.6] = 10.14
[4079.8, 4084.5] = 9.871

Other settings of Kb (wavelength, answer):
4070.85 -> 10.27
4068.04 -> 10.18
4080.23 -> 9.871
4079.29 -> 9.971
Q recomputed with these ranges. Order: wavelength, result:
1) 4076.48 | 10.14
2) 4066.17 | 10.11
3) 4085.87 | 9.476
